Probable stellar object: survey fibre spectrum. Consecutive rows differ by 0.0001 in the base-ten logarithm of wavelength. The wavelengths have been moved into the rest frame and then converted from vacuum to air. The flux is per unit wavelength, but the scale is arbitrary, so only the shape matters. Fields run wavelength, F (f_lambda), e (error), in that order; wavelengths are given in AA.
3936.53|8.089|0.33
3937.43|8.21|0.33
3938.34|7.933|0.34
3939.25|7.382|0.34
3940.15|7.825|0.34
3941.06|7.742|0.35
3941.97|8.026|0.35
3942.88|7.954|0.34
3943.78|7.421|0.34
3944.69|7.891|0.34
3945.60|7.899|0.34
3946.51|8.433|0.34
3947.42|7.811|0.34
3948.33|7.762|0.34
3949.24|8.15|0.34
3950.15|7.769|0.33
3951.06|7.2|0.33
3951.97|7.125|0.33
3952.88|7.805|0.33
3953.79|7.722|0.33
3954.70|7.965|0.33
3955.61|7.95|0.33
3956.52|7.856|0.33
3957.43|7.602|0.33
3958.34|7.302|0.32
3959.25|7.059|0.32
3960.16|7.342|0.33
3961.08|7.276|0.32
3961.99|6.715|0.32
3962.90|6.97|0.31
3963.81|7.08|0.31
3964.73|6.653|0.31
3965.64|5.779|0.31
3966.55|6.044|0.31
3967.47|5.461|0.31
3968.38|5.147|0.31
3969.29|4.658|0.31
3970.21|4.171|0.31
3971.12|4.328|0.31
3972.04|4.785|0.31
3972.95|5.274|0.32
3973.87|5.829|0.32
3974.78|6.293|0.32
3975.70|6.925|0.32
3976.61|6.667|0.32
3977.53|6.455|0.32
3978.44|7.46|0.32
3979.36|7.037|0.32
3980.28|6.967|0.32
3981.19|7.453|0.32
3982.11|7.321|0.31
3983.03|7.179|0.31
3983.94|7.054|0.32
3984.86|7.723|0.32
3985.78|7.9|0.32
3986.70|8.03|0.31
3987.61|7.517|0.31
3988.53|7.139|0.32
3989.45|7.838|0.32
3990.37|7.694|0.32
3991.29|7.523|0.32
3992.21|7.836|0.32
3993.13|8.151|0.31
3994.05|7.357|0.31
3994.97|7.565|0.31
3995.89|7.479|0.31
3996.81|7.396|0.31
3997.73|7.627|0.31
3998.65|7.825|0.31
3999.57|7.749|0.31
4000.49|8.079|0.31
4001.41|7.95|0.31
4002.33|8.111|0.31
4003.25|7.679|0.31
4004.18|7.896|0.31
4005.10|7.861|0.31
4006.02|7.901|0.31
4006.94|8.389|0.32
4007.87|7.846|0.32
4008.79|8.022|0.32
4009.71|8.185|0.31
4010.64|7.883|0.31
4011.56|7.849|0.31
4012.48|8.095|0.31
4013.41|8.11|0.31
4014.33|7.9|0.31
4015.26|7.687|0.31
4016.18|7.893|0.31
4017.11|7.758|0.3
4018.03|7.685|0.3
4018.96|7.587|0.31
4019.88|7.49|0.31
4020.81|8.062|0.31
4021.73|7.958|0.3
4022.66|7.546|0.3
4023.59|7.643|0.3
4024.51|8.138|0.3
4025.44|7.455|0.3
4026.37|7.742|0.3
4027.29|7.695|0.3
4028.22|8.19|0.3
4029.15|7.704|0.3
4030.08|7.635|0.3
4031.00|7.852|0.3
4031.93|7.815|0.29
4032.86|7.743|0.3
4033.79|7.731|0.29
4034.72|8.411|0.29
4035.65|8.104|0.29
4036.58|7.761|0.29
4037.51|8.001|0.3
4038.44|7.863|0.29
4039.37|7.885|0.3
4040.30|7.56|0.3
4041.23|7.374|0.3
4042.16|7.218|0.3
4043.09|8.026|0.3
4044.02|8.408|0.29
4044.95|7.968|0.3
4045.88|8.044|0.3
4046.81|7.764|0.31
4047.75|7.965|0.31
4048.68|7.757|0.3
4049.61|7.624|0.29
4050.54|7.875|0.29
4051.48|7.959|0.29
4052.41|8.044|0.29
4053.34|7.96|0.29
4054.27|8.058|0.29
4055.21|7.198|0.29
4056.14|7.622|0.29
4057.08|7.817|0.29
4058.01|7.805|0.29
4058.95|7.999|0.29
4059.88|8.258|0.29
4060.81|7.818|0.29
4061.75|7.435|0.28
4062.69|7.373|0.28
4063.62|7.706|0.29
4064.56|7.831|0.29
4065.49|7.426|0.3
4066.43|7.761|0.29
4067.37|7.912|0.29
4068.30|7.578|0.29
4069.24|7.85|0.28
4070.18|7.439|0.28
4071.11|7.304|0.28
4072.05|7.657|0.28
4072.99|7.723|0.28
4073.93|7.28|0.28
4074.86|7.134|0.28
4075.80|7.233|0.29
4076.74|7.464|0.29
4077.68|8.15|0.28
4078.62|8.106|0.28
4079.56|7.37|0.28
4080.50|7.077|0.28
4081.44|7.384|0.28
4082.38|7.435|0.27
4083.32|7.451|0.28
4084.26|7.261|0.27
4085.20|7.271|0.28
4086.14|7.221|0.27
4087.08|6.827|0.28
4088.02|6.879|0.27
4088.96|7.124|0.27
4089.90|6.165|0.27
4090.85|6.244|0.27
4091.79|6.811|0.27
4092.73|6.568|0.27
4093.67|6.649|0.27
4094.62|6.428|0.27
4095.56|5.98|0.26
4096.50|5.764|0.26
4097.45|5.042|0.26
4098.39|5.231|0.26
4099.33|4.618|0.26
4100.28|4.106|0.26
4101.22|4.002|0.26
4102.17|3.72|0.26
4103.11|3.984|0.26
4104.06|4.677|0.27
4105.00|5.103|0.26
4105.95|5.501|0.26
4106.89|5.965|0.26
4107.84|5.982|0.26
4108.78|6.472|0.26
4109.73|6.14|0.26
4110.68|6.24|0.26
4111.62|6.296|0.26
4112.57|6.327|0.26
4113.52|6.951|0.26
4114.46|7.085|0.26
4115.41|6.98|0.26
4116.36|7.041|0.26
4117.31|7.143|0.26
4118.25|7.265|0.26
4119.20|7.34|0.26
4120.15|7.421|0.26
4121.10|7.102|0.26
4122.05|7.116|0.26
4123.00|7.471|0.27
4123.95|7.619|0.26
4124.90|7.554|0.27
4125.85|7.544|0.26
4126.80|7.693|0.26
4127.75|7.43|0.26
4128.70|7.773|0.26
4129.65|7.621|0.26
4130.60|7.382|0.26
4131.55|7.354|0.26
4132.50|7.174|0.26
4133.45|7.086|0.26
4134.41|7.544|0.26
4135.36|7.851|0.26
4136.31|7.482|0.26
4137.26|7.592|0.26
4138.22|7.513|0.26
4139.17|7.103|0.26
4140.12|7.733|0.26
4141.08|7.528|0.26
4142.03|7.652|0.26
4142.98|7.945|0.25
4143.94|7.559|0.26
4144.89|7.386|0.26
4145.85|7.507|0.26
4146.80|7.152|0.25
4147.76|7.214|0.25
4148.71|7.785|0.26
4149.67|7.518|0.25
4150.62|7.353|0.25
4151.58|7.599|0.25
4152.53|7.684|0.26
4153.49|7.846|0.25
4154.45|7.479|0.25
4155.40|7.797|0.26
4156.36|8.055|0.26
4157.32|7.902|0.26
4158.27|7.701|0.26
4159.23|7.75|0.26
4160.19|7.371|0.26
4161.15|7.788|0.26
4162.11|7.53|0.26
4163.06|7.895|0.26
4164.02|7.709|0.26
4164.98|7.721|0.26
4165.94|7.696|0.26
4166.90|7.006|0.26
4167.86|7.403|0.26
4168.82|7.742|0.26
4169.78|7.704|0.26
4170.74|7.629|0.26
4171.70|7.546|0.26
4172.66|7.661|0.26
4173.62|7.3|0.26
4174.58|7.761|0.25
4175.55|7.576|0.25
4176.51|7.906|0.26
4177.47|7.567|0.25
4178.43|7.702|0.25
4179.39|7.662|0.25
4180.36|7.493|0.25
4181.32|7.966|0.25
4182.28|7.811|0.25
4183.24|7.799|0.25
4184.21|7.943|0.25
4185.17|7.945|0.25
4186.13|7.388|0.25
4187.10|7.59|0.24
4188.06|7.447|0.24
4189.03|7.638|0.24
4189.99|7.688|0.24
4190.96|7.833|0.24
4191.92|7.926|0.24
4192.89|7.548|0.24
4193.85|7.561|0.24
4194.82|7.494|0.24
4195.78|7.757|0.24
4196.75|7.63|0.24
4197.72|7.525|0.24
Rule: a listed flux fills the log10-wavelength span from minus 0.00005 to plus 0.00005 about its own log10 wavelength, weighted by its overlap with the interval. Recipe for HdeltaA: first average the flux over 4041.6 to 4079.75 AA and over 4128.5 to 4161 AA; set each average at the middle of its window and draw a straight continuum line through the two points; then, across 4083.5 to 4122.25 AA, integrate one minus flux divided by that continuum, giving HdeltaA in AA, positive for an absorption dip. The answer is 7.3 AA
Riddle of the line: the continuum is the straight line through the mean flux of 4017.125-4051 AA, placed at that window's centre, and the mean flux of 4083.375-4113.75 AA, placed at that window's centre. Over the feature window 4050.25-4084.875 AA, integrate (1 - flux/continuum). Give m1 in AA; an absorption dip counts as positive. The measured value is -4.1 AA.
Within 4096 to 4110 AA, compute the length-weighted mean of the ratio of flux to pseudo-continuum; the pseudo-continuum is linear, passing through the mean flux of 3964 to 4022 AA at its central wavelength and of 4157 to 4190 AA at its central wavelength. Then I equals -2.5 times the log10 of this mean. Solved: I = 0.42 mag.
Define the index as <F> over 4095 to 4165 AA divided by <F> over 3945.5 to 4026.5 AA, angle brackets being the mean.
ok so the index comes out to 0.95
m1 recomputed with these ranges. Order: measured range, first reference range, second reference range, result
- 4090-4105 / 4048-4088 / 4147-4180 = 4.5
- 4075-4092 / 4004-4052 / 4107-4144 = 0.7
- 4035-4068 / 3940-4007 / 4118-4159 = -2.0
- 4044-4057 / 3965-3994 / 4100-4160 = -2.0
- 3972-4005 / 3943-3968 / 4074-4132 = -0.7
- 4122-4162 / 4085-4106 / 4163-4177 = -3.9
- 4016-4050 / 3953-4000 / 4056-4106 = -4.6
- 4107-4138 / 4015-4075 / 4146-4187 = 2.2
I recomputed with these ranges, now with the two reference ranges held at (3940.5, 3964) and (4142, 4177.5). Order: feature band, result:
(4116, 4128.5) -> 0.03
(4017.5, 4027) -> -0.02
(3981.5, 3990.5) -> 0.01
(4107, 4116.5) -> 0.17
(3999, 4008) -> -0.05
